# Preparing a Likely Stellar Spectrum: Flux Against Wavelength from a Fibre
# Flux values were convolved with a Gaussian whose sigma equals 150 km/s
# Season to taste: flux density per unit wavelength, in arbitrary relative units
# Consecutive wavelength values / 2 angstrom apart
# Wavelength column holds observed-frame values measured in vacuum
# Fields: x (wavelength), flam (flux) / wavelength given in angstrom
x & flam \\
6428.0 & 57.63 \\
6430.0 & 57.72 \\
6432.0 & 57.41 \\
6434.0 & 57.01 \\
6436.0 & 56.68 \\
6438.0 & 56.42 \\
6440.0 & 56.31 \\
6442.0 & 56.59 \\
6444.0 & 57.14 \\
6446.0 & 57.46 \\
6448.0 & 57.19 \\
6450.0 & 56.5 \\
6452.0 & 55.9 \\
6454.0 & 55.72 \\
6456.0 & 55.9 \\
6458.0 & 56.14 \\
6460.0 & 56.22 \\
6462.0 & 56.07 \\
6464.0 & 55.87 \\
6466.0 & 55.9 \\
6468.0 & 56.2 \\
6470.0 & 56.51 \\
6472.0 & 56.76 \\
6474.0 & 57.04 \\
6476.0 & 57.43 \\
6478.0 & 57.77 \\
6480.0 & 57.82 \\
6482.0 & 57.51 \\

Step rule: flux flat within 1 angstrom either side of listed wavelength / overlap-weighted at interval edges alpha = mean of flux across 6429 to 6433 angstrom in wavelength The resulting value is 57.6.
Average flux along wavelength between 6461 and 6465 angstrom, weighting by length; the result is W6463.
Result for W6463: 56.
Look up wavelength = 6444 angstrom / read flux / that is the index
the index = 57.14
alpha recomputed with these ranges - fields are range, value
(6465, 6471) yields 56.2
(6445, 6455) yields 56.6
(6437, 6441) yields 56.4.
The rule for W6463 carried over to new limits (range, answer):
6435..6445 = 56.6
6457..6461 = 56.2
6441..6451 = 57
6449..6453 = 56.2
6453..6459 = 55.9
